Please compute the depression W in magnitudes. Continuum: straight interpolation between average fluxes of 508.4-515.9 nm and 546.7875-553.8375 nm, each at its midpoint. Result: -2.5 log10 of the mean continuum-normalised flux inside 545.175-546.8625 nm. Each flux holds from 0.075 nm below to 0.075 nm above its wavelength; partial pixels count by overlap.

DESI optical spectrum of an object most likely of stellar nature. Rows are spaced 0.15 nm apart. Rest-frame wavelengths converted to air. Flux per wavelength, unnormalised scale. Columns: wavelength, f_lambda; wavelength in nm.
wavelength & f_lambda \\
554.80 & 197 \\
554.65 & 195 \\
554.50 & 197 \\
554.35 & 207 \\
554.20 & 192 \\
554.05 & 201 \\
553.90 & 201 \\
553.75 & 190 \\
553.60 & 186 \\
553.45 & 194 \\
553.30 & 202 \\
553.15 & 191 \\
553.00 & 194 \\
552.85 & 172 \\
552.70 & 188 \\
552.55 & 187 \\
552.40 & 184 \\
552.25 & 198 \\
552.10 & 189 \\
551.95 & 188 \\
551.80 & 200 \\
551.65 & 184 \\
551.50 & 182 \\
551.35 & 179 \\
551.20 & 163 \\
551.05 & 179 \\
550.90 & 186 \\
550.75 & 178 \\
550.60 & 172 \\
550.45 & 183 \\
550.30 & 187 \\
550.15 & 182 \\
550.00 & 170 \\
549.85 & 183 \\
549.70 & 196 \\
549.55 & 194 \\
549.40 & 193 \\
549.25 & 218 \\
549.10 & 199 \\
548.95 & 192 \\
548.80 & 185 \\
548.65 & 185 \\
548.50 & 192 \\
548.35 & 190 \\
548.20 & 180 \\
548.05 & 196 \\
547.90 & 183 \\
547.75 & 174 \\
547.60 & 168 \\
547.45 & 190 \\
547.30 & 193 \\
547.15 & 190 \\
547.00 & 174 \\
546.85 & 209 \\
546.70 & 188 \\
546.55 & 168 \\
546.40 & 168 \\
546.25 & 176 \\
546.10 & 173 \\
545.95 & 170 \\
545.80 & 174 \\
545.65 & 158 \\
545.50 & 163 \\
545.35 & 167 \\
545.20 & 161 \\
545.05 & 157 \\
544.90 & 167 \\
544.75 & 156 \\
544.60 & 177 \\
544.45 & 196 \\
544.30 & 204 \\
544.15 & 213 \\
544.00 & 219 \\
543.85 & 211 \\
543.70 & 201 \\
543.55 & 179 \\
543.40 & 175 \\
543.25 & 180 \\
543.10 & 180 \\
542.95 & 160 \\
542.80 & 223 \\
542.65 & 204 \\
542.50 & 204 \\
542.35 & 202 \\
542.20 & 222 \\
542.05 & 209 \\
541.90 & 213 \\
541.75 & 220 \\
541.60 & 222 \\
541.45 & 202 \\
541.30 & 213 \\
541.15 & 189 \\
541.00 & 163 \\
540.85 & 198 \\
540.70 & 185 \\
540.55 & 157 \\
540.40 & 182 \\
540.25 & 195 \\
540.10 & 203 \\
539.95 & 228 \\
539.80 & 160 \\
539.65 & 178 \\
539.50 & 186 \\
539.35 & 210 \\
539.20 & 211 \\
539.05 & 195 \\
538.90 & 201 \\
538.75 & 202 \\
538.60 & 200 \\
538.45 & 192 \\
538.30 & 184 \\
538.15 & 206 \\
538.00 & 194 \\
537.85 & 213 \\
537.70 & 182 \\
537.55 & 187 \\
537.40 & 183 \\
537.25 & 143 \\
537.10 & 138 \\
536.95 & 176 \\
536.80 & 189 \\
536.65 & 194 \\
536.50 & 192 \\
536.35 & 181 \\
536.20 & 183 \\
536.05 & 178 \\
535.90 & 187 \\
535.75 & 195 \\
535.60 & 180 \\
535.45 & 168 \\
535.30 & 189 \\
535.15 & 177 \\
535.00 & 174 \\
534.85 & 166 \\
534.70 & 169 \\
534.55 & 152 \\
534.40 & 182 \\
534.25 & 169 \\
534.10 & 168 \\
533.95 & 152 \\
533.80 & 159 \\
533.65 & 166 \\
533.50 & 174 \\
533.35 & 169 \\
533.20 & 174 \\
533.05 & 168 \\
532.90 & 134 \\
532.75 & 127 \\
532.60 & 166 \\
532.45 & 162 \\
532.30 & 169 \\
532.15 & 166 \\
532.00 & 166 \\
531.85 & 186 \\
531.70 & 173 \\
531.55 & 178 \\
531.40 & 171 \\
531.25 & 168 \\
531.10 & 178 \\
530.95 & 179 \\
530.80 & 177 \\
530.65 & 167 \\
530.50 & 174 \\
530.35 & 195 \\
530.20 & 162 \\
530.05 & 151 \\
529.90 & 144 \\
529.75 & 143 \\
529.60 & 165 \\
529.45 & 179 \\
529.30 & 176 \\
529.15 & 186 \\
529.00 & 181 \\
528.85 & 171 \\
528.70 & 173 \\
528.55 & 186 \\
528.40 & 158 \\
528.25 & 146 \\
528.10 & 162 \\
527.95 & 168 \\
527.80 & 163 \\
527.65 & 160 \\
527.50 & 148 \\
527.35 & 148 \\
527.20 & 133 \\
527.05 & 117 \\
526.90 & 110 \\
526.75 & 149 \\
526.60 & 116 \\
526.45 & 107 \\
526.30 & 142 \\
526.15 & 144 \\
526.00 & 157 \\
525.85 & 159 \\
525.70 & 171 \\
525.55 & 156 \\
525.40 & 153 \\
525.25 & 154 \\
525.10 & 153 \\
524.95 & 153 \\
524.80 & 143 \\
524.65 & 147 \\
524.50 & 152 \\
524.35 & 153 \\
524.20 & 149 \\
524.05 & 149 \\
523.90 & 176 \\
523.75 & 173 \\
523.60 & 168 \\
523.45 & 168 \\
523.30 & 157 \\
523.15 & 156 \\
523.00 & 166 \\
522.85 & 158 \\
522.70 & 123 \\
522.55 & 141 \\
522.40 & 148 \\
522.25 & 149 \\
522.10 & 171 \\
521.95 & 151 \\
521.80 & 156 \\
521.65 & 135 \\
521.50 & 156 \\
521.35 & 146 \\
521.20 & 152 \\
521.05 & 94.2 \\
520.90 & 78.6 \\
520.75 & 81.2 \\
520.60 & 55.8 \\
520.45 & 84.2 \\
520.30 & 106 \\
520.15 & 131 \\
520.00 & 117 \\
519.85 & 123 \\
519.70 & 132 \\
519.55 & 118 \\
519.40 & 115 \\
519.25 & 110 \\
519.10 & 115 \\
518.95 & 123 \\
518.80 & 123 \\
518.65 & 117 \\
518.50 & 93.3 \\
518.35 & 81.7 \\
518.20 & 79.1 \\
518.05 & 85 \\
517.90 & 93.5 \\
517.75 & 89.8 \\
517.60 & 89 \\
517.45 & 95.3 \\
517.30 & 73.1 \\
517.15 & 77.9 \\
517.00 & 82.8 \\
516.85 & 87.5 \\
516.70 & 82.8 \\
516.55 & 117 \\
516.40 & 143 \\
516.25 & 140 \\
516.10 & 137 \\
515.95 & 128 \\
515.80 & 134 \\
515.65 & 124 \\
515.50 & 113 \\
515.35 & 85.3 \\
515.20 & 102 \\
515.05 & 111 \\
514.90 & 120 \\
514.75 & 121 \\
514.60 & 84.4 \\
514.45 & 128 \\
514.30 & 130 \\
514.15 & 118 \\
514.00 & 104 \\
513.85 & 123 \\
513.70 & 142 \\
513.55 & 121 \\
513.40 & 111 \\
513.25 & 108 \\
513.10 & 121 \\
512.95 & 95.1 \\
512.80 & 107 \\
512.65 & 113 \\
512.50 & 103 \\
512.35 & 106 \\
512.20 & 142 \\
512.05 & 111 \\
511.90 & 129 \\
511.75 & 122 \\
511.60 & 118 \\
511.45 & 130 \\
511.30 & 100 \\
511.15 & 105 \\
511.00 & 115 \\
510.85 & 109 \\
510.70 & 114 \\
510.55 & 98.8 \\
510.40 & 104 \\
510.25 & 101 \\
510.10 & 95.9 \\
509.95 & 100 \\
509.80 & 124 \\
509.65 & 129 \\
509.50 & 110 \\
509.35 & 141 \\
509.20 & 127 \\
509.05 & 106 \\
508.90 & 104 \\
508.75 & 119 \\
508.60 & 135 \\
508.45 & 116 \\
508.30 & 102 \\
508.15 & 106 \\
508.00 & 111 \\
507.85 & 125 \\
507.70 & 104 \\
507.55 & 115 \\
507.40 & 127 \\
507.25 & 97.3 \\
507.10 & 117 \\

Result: 0.04 mag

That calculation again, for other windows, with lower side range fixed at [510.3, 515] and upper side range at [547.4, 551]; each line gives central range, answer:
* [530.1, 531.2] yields -0.169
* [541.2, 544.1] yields -0.166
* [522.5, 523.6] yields -0.143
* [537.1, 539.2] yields -0.153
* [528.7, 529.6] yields -0.202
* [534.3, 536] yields -0.113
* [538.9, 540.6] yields -0.148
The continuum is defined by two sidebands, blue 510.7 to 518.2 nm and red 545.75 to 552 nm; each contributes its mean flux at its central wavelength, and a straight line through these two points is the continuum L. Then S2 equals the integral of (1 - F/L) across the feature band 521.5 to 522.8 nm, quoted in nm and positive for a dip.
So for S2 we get -0.21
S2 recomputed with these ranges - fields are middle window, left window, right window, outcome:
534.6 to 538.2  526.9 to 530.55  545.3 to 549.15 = -0.24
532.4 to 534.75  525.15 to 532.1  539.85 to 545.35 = 0.13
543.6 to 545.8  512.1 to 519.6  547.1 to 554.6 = -0.10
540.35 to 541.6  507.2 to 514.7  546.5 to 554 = -0.14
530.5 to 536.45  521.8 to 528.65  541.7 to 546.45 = -0.13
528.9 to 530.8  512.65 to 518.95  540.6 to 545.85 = -0.24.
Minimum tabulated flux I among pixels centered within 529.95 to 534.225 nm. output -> 127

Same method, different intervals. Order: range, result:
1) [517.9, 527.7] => 55.8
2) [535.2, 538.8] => 138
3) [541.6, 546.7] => 156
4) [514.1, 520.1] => 73.1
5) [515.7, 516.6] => 117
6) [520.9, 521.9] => 94.2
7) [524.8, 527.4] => 107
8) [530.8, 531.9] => 168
